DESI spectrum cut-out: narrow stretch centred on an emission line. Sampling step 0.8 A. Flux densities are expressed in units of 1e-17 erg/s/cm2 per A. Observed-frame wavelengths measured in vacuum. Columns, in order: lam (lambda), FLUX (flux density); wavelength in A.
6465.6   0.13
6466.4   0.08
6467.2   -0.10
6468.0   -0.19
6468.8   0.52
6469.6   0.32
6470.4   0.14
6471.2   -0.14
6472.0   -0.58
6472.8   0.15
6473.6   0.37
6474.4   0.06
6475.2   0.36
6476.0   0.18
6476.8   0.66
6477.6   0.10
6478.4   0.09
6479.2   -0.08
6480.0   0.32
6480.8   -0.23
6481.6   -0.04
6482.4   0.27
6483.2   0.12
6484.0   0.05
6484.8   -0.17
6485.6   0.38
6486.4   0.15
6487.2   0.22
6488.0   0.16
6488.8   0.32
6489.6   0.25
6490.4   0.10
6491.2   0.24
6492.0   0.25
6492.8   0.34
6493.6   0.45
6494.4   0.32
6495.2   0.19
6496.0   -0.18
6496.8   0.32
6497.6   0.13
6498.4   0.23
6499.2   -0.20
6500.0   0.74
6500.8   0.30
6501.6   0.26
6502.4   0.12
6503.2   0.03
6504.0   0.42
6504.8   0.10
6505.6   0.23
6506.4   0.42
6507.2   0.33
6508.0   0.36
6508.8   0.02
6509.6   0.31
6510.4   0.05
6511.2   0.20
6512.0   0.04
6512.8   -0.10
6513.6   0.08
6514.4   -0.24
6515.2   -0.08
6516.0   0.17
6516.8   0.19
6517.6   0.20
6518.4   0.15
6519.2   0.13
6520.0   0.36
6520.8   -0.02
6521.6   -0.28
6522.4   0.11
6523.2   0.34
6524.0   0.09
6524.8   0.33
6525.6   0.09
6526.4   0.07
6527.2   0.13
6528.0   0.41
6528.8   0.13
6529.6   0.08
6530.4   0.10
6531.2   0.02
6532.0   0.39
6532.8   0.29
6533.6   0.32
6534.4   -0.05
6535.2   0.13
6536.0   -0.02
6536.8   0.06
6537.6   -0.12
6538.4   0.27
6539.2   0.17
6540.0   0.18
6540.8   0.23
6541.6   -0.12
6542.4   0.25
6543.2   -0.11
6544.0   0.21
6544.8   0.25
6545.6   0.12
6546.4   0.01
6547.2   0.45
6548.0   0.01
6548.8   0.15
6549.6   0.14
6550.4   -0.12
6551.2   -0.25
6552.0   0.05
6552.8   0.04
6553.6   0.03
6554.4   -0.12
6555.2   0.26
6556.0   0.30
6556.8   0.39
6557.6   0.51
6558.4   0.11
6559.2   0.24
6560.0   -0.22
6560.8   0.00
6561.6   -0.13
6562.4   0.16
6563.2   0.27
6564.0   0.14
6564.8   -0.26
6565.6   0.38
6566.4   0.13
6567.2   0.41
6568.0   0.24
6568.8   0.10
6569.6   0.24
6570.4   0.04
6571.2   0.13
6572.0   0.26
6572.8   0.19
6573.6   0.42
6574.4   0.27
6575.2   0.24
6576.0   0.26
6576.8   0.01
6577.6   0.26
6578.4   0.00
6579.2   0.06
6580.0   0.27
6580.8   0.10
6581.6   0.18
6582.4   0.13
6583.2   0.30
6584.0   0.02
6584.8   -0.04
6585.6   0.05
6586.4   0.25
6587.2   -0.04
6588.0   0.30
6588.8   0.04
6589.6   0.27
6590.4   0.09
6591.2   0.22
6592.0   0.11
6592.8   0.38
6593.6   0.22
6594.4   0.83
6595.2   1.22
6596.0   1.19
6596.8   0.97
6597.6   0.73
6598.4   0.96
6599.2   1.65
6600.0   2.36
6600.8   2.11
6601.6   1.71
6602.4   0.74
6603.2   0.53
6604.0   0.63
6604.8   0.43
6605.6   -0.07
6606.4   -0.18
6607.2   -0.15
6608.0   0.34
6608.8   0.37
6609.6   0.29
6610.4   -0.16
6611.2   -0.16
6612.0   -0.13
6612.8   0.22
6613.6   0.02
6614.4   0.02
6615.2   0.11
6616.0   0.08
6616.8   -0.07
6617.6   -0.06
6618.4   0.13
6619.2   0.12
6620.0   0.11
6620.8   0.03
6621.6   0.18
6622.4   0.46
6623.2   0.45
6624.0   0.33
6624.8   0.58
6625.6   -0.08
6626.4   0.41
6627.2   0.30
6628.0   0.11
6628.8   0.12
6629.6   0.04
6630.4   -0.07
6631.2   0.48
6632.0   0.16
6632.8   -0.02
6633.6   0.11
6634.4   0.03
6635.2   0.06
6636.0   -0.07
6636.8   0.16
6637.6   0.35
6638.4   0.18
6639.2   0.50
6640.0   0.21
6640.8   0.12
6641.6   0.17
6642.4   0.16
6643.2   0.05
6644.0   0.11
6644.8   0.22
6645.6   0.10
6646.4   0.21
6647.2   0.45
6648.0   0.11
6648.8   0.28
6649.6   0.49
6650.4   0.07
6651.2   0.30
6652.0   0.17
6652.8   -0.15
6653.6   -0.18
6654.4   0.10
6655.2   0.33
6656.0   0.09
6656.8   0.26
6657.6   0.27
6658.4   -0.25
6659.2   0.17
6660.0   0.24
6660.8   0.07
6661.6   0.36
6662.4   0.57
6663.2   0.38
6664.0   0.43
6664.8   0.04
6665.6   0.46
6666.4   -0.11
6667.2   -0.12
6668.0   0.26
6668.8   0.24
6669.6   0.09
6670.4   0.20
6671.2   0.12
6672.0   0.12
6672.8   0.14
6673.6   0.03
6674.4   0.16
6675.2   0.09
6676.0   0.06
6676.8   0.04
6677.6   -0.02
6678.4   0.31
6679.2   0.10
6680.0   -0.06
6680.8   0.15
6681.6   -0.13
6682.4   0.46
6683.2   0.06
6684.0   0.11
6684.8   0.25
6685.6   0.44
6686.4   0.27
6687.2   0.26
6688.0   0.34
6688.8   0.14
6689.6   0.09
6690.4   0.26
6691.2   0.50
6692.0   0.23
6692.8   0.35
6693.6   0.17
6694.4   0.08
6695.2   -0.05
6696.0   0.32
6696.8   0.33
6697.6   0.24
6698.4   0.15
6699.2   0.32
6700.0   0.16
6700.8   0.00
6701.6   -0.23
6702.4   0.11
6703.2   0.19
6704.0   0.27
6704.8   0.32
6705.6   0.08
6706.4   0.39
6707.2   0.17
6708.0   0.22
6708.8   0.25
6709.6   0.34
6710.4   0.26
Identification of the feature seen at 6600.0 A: [O II] 3727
